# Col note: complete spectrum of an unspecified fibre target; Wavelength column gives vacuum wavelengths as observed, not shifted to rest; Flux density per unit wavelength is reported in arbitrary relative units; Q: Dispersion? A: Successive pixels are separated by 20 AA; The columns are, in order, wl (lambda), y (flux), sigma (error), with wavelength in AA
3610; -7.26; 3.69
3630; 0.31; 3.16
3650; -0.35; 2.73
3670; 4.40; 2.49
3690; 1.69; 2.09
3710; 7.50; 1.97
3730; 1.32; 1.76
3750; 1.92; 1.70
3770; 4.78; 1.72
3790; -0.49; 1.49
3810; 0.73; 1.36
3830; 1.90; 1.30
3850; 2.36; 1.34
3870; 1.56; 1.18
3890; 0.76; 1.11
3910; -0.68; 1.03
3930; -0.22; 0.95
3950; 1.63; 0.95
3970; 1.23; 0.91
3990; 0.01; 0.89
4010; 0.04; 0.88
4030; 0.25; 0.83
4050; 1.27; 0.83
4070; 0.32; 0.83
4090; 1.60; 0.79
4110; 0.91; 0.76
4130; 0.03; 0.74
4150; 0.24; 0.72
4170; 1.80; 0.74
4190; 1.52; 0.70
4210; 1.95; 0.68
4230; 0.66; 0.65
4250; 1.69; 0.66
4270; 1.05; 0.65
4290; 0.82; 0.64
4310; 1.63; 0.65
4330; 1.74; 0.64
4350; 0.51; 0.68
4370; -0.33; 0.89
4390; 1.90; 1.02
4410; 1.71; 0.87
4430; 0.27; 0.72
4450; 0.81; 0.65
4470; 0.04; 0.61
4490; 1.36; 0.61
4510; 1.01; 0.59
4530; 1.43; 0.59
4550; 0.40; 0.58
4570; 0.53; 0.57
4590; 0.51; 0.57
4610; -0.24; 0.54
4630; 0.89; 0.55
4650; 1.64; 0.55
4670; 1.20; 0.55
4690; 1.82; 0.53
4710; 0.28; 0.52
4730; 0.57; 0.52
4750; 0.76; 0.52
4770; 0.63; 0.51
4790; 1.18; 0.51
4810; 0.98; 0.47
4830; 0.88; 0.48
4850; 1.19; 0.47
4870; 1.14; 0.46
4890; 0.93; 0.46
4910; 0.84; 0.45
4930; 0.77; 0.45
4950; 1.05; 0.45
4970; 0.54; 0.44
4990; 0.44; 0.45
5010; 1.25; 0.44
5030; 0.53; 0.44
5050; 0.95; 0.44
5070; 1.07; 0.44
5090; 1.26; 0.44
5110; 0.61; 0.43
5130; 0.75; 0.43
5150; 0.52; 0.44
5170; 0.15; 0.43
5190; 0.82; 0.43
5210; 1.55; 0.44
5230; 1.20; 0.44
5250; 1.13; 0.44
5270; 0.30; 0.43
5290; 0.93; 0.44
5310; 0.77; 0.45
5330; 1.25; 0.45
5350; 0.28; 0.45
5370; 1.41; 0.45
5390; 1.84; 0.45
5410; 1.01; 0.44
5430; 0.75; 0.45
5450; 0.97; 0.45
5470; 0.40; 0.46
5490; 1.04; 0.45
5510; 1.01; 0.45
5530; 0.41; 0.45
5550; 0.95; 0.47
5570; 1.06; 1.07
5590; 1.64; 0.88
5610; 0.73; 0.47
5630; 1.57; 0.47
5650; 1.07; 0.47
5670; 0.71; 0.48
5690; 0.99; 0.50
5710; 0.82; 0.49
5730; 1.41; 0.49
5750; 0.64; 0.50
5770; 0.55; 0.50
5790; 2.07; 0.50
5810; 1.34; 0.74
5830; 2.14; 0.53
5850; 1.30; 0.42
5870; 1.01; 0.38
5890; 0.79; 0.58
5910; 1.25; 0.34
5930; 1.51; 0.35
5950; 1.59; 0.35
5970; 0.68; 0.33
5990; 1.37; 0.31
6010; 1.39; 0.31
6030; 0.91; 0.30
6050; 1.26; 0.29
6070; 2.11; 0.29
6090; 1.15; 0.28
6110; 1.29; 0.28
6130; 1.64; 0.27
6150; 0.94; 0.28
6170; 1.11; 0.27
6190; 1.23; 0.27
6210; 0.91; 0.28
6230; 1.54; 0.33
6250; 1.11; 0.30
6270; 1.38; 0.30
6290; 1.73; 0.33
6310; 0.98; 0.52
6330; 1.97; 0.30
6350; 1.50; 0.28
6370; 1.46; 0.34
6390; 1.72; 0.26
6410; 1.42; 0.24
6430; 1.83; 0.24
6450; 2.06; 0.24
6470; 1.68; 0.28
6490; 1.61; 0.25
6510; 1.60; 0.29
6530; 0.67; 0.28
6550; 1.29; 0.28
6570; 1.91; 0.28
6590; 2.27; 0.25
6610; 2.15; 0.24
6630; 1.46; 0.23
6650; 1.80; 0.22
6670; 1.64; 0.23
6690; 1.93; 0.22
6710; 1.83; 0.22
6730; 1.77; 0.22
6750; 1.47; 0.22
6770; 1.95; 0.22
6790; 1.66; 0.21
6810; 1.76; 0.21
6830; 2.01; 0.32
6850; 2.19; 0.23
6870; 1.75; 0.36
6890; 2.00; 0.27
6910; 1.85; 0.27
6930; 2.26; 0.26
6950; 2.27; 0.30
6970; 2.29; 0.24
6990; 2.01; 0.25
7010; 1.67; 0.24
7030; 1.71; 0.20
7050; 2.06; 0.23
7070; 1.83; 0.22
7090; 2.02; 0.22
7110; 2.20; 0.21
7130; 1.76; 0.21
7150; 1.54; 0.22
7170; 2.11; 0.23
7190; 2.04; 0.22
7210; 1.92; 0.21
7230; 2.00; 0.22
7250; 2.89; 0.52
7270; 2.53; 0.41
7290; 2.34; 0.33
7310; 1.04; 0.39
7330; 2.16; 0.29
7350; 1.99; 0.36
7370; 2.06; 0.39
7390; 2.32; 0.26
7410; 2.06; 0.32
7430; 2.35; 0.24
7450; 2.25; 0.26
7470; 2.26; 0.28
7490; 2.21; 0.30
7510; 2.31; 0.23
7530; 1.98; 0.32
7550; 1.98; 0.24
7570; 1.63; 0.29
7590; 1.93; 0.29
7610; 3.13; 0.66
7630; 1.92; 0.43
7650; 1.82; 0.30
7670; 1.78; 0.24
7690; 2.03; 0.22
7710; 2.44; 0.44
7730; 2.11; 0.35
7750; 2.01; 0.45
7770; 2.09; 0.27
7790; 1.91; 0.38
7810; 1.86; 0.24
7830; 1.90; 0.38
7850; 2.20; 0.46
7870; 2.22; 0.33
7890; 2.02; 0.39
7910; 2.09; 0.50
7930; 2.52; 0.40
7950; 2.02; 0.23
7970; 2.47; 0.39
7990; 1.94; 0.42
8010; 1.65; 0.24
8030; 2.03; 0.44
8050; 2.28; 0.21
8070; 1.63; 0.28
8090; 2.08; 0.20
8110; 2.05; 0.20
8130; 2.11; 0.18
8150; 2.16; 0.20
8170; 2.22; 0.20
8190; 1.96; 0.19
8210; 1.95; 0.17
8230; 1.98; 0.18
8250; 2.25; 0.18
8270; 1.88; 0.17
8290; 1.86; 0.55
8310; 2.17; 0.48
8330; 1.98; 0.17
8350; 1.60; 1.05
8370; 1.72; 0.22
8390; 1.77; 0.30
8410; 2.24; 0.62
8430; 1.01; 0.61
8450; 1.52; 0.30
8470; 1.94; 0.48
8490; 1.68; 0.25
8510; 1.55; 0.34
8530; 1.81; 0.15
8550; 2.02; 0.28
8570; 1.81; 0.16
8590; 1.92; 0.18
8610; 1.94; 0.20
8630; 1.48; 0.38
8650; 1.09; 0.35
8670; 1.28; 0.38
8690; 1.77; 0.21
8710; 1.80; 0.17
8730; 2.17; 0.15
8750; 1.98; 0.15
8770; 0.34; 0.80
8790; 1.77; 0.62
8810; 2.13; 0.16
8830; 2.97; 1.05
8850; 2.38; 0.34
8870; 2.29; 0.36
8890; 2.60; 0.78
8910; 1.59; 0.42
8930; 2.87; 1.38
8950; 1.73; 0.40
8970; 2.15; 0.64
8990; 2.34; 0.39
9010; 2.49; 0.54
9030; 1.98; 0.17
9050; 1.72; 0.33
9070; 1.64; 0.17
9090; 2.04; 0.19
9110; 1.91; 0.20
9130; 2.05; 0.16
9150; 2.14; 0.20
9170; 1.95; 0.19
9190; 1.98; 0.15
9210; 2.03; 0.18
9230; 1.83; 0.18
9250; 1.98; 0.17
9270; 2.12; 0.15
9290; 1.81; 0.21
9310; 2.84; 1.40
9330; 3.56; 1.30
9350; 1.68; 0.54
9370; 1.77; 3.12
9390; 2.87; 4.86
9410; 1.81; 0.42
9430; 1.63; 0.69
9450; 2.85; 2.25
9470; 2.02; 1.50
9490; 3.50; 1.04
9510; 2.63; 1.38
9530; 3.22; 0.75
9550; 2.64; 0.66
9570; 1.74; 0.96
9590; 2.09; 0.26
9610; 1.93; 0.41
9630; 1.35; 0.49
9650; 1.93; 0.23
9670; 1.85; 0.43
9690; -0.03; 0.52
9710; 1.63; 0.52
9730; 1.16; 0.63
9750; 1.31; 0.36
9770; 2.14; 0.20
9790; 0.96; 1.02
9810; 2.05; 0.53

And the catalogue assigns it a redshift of 0.65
